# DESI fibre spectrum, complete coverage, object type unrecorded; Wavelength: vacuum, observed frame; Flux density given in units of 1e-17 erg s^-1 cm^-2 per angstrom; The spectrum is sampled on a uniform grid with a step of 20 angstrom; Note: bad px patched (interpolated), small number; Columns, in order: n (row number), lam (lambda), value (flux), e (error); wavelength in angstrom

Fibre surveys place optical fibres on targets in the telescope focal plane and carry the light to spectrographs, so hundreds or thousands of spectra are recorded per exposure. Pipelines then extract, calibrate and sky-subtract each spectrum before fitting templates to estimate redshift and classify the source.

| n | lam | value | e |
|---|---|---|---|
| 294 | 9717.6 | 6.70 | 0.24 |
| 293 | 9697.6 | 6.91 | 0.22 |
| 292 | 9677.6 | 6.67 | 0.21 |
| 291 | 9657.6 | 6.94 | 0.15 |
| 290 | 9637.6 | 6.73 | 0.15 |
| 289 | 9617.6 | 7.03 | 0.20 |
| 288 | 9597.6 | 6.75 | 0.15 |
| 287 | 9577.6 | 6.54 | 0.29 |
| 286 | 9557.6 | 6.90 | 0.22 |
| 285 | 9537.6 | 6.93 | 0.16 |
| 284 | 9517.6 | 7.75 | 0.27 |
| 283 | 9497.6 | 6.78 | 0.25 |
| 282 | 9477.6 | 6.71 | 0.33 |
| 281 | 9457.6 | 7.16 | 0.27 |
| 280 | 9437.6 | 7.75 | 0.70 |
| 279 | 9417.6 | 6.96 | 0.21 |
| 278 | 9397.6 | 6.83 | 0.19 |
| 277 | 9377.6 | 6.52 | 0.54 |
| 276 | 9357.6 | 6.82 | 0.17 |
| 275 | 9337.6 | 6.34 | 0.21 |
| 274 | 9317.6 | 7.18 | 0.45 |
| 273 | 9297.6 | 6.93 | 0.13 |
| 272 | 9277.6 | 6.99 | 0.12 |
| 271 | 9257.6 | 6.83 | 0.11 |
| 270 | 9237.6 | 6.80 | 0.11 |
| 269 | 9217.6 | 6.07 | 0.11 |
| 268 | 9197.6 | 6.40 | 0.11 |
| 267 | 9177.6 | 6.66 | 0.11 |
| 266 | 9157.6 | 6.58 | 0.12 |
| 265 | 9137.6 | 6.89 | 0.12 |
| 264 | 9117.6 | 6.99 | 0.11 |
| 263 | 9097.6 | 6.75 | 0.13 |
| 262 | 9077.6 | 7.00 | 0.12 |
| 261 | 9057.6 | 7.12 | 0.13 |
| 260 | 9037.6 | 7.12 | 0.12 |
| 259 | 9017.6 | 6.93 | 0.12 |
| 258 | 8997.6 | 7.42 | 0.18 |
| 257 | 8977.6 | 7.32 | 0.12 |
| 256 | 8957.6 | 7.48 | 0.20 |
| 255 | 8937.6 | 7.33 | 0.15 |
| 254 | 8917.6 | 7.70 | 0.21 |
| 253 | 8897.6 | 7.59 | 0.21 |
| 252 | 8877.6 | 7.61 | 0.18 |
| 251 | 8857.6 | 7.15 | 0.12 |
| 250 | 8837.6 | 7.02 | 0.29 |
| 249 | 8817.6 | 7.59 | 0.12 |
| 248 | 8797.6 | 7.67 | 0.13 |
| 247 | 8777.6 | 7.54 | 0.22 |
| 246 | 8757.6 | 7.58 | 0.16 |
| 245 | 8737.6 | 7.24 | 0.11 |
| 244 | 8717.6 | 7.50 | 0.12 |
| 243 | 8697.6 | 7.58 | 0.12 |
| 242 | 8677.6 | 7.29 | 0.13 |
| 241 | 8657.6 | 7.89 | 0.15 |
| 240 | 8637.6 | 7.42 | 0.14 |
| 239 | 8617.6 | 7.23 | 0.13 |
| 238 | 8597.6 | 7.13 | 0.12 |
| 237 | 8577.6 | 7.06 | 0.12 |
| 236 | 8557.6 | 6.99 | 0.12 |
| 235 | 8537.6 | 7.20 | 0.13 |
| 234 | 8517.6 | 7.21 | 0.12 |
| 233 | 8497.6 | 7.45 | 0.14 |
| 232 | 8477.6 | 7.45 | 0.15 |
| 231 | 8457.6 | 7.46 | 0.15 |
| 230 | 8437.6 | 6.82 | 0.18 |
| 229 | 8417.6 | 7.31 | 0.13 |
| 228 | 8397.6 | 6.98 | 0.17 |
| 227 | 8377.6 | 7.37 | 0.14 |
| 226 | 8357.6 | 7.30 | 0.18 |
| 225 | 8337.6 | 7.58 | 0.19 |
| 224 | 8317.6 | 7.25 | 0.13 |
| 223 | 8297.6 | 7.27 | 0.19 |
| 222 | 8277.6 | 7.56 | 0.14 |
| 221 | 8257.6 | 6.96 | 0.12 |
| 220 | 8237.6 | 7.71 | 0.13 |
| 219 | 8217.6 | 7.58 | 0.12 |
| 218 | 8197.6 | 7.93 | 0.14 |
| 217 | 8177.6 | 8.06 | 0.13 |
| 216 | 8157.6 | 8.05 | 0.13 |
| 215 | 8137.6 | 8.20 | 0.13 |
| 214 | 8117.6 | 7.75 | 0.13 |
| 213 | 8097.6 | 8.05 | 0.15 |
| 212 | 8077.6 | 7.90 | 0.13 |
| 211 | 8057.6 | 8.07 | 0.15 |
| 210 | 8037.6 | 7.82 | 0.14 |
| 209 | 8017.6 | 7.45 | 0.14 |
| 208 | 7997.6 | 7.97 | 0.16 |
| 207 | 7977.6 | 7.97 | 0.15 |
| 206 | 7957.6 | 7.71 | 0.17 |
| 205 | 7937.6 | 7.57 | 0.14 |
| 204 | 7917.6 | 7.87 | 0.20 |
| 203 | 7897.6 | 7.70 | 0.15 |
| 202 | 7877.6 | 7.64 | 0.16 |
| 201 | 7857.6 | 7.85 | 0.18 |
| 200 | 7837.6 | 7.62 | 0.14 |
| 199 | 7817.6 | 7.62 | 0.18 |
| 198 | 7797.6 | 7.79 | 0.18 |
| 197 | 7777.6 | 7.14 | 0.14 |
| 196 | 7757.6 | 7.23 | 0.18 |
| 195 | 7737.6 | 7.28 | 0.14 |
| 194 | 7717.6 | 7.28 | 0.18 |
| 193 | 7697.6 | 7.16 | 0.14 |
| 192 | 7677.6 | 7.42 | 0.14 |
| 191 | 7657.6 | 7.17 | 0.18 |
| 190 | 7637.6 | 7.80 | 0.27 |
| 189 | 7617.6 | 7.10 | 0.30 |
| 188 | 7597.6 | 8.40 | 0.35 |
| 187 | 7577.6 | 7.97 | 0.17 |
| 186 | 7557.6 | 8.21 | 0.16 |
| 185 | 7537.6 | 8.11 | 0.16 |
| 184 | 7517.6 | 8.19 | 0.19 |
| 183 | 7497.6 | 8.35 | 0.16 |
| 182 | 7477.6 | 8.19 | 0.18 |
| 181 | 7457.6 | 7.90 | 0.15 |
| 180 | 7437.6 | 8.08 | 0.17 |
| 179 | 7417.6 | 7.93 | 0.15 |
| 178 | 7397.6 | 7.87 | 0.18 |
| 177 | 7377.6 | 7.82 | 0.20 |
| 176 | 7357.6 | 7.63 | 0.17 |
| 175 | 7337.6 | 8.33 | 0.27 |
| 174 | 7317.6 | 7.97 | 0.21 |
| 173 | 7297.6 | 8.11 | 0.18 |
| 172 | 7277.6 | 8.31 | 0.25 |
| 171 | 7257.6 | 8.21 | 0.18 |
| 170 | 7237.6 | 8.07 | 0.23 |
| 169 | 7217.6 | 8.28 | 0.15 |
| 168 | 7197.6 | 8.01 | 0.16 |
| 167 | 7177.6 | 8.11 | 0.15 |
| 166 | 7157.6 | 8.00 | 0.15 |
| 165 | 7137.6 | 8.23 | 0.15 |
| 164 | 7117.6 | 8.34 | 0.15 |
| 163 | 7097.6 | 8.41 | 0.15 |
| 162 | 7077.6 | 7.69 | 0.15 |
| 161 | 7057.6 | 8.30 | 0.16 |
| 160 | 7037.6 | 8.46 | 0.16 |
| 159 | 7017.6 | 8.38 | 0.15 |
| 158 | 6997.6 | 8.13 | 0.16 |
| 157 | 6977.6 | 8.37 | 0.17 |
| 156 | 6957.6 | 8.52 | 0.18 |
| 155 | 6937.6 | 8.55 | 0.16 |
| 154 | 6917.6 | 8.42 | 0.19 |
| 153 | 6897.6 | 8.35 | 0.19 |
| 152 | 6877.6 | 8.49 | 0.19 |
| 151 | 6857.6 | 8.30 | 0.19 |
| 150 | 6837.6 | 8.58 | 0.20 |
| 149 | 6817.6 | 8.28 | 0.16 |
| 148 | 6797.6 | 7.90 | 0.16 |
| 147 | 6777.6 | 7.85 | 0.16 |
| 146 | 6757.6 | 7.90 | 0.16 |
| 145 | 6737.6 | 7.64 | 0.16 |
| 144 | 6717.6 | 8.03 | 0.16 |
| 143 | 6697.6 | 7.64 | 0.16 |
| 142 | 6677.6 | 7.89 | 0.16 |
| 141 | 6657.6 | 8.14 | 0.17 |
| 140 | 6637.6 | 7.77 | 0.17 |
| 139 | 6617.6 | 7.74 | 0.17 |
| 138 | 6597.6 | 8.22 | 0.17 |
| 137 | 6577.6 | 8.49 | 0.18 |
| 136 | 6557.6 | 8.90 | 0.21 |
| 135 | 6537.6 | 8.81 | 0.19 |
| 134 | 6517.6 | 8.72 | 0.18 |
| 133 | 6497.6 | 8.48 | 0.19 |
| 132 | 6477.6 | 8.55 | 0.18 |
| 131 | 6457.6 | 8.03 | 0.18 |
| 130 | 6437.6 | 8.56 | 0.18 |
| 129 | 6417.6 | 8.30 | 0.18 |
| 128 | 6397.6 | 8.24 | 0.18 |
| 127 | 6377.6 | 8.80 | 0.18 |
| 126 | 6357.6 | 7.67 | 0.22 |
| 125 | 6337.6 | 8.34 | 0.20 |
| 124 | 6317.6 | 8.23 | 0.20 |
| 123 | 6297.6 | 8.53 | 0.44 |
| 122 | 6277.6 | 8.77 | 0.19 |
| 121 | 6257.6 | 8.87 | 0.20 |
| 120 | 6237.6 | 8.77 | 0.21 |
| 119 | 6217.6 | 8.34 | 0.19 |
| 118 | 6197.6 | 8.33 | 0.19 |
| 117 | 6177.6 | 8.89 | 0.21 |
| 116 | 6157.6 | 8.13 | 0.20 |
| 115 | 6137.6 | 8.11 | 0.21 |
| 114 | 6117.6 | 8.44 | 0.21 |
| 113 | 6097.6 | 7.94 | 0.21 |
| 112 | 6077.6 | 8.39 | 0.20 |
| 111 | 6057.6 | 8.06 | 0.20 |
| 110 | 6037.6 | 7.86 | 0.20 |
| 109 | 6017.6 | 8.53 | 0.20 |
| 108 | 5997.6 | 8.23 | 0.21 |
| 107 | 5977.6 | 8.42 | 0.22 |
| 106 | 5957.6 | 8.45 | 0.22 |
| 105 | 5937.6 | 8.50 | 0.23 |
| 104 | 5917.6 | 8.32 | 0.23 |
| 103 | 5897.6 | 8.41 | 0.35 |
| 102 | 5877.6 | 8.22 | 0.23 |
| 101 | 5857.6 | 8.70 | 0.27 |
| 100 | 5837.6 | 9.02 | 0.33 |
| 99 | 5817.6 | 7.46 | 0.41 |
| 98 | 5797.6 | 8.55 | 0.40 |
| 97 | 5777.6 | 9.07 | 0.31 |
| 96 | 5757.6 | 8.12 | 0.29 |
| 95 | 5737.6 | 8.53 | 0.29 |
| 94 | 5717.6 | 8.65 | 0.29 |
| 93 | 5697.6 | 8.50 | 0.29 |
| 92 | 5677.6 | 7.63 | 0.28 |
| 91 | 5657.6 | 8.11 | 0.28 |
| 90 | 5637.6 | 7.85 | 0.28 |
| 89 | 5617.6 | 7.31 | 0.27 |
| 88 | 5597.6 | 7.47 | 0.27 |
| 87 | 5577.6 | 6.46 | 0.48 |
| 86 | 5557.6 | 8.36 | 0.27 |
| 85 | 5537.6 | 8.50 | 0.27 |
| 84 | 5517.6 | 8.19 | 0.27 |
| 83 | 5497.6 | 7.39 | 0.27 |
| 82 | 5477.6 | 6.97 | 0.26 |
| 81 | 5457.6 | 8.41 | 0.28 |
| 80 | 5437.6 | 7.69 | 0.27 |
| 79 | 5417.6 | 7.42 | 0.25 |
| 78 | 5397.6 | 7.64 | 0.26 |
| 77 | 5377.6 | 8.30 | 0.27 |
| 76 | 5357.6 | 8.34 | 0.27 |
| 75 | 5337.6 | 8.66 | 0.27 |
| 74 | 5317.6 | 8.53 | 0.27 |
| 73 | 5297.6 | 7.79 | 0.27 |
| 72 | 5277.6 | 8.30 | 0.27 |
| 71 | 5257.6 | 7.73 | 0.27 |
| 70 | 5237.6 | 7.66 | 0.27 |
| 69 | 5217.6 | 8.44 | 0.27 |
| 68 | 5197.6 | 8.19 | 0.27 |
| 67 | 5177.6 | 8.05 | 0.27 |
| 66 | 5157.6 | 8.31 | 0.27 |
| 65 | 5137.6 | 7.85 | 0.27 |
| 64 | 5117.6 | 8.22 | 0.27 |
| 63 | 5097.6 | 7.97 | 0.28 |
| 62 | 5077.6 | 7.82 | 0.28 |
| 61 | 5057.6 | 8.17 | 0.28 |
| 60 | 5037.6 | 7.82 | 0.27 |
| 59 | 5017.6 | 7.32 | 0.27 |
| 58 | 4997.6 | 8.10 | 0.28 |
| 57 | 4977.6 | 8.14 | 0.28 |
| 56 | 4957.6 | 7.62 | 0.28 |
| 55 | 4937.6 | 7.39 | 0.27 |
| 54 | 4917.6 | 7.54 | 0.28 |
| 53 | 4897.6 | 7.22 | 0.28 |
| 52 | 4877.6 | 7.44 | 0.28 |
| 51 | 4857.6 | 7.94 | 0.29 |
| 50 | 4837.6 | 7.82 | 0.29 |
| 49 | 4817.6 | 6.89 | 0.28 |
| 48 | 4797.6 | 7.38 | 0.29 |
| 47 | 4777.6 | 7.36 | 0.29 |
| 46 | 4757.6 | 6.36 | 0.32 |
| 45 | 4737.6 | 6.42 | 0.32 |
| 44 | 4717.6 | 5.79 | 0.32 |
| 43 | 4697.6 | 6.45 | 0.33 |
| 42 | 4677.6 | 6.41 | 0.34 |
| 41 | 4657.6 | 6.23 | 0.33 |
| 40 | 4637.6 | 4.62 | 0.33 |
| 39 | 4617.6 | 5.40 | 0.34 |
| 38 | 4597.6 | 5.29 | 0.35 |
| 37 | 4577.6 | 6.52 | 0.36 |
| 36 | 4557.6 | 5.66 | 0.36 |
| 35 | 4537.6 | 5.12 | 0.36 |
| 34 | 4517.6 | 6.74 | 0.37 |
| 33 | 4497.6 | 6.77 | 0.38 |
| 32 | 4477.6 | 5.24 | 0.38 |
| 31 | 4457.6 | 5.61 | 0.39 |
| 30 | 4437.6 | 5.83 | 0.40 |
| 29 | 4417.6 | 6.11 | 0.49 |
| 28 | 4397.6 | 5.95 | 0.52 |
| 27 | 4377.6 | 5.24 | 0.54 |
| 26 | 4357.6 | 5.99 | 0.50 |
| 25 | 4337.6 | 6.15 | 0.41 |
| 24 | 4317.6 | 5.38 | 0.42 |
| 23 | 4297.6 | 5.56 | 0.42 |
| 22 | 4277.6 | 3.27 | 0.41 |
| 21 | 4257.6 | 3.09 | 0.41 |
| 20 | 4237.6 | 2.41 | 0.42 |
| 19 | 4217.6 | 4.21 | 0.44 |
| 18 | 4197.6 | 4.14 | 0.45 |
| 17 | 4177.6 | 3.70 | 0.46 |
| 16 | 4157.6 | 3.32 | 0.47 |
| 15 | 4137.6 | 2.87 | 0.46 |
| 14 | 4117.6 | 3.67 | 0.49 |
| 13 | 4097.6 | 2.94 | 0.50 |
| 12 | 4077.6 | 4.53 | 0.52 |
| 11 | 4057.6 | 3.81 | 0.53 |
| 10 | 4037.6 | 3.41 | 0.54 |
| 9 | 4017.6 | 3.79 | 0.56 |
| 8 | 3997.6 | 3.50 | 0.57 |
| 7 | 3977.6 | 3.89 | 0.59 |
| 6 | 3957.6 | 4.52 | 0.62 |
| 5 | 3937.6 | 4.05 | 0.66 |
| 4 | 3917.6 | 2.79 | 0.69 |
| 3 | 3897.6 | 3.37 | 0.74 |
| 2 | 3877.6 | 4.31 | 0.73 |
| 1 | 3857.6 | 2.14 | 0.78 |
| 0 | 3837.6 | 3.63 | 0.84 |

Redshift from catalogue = 0.08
